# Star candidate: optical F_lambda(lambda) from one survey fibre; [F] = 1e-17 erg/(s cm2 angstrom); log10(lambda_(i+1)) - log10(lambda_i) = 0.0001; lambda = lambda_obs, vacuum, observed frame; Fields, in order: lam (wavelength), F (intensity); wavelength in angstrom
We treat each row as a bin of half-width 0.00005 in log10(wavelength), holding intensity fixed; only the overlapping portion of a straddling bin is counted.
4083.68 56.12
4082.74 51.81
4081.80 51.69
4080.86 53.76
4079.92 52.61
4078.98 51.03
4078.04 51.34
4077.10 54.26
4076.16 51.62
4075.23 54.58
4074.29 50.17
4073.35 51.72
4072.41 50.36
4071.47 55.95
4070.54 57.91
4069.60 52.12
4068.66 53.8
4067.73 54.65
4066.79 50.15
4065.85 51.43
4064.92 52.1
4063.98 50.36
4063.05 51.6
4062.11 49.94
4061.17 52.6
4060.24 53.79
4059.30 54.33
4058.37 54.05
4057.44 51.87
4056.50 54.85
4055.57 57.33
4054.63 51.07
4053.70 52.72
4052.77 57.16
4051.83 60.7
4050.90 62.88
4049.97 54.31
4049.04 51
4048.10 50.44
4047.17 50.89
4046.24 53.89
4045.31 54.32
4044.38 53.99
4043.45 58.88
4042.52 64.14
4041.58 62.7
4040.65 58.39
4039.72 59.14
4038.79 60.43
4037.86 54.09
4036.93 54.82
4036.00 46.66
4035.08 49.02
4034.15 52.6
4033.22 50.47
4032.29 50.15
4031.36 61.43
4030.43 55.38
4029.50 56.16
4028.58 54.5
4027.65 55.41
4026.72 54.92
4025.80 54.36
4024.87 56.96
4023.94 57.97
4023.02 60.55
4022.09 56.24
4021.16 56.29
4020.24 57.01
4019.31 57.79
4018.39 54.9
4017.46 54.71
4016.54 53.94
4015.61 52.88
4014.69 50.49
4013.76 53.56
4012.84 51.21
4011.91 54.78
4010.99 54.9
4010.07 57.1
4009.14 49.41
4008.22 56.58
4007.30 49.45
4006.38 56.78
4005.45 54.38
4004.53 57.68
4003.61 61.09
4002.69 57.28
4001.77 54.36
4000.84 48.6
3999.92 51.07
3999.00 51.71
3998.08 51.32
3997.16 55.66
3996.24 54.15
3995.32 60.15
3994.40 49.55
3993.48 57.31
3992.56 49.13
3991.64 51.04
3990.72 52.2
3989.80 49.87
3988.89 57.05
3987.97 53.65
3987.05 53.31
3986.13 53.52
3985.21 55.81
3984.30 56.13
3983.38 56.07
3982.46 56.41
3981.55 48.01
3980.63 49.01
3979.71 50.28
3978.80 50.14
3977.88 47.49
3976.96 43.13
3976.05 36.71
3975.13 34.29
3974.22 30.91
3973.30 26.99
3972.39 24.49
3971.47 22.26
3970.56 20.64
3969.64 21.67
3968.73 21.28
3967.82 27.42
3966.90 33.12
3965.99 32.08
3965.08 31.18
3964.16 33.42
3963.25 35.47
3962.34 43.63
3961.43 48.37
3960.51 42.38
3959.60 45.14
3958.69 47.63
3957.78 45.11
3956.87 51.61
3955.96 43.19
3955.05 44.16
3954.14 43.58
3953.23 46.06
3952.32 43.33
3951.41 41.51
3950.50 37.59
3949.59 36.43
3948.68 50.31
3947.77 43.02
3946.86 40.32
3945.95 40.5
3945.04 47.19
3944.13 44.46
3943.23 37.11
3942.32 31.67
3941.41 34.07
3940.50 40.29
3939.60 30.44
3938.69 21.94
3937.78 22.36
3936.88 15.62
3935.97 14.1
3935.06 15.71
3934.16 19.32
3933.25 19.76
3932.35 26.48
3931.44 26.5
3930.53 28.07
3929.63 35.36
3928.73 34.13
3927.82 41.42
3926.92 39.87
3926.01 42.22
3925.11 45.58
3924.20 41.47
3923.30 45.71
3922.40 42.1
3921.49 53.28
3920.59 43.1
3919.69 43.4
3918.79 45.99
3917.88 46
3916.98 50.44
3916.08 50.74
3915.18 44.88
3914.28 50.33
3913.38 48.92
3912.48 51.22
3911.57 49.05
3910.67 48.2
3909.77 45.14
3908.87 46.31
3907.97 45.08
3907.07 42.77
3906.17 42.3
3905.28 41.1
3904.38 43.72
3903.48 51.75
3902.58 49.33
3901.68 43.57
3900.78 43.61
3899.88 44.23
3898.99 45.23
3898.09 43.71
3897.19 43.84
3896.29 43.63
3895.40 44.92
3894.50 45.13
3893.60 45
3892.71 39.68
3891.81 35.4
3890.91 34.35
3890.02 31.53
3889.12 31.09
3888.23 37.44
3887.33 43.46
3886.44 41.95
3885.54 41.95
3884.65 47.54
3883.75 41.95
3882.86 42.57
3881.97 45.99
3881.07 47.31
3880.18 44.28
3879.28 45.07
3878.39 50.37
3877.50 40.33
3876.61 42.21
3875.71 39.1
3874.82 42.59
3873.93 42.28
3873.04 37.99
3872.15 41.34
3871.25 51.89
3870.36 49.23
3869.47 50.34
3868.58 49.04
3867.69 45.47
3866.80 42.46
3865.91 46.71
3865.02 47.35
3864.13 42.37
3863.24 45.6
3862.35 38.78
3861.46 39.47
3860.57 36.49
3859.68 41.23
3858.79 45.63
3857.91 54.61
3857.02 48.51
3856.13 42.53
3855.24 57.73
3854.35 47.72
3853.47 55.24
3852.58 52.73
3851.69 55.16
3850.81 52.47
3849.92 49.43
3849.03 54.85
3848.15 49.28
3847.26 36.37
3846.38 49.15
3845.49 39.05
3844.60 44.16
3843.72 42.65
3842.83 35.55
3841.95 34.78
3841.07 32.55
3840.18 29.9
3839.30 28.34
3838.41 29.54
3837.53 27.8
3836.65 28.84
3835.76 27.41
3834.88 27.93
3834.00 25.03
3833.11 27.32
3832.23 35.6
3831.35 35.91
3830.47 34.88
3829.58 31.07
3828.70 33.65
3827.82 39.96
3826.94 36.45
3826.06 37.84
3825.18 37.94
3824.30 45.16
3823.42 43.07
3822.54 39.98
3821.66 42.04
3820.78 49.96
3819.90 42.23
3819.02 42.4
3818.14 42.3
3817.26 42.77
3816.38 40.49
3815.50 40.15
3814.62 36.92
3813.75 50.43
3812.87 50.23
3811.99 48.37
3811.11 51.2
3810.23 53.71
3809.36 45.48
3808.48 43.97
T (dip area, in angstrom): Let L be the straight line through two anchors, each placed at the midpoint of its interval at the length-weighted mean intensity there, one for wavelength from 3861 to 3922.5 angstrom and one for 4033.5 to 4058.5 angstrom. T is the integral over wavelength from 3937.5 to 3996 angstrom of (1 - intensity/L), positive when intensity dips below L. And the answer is 9.2 angstrom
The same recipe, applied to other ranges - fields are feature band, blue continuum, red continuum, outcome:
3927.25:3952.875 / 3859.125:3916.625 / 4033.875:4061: 7.9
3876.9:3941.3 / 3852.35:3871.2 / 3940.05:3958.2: 5.7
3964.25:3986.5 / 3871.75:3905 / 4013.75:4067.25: 5.0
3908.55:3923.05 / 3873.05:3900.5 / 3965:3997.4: -1.6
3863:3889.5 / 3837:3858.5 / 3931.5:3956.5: -1.9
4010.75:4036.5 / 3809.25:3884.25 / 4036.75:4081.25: -1.1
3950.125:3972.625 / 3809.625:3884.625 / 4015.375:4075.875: 5.5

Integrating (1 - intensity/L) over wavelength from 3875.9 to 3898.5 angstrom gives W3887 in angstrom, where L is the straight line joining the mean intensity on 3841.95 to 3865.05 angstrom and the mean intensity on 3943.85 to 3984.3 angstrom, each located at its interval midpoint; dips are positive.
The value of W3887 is 1.16 angstrom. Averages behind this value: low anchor 46.1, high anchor 40.1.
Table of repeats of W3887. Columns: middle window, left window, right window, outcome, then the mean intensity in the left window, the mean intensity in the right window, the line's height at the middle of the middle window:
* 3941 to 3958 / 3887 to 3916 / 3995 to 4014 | 2.3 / 43.7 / 54.3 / 48.7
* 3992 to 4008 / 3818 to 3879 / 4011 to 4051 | -0.4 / 41.6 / 55.2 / 52.8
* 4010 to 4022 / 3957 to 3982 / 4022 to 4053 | -1.2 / 36.9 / 55.7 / 49.8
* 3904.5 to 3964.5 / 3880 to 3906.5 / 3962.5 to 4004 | 5.0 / 42.6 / 44.8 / 43.6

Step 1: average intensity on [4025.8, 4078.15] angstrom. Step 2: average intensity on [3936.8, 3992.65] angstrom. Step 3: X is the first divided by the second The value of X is 1.33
